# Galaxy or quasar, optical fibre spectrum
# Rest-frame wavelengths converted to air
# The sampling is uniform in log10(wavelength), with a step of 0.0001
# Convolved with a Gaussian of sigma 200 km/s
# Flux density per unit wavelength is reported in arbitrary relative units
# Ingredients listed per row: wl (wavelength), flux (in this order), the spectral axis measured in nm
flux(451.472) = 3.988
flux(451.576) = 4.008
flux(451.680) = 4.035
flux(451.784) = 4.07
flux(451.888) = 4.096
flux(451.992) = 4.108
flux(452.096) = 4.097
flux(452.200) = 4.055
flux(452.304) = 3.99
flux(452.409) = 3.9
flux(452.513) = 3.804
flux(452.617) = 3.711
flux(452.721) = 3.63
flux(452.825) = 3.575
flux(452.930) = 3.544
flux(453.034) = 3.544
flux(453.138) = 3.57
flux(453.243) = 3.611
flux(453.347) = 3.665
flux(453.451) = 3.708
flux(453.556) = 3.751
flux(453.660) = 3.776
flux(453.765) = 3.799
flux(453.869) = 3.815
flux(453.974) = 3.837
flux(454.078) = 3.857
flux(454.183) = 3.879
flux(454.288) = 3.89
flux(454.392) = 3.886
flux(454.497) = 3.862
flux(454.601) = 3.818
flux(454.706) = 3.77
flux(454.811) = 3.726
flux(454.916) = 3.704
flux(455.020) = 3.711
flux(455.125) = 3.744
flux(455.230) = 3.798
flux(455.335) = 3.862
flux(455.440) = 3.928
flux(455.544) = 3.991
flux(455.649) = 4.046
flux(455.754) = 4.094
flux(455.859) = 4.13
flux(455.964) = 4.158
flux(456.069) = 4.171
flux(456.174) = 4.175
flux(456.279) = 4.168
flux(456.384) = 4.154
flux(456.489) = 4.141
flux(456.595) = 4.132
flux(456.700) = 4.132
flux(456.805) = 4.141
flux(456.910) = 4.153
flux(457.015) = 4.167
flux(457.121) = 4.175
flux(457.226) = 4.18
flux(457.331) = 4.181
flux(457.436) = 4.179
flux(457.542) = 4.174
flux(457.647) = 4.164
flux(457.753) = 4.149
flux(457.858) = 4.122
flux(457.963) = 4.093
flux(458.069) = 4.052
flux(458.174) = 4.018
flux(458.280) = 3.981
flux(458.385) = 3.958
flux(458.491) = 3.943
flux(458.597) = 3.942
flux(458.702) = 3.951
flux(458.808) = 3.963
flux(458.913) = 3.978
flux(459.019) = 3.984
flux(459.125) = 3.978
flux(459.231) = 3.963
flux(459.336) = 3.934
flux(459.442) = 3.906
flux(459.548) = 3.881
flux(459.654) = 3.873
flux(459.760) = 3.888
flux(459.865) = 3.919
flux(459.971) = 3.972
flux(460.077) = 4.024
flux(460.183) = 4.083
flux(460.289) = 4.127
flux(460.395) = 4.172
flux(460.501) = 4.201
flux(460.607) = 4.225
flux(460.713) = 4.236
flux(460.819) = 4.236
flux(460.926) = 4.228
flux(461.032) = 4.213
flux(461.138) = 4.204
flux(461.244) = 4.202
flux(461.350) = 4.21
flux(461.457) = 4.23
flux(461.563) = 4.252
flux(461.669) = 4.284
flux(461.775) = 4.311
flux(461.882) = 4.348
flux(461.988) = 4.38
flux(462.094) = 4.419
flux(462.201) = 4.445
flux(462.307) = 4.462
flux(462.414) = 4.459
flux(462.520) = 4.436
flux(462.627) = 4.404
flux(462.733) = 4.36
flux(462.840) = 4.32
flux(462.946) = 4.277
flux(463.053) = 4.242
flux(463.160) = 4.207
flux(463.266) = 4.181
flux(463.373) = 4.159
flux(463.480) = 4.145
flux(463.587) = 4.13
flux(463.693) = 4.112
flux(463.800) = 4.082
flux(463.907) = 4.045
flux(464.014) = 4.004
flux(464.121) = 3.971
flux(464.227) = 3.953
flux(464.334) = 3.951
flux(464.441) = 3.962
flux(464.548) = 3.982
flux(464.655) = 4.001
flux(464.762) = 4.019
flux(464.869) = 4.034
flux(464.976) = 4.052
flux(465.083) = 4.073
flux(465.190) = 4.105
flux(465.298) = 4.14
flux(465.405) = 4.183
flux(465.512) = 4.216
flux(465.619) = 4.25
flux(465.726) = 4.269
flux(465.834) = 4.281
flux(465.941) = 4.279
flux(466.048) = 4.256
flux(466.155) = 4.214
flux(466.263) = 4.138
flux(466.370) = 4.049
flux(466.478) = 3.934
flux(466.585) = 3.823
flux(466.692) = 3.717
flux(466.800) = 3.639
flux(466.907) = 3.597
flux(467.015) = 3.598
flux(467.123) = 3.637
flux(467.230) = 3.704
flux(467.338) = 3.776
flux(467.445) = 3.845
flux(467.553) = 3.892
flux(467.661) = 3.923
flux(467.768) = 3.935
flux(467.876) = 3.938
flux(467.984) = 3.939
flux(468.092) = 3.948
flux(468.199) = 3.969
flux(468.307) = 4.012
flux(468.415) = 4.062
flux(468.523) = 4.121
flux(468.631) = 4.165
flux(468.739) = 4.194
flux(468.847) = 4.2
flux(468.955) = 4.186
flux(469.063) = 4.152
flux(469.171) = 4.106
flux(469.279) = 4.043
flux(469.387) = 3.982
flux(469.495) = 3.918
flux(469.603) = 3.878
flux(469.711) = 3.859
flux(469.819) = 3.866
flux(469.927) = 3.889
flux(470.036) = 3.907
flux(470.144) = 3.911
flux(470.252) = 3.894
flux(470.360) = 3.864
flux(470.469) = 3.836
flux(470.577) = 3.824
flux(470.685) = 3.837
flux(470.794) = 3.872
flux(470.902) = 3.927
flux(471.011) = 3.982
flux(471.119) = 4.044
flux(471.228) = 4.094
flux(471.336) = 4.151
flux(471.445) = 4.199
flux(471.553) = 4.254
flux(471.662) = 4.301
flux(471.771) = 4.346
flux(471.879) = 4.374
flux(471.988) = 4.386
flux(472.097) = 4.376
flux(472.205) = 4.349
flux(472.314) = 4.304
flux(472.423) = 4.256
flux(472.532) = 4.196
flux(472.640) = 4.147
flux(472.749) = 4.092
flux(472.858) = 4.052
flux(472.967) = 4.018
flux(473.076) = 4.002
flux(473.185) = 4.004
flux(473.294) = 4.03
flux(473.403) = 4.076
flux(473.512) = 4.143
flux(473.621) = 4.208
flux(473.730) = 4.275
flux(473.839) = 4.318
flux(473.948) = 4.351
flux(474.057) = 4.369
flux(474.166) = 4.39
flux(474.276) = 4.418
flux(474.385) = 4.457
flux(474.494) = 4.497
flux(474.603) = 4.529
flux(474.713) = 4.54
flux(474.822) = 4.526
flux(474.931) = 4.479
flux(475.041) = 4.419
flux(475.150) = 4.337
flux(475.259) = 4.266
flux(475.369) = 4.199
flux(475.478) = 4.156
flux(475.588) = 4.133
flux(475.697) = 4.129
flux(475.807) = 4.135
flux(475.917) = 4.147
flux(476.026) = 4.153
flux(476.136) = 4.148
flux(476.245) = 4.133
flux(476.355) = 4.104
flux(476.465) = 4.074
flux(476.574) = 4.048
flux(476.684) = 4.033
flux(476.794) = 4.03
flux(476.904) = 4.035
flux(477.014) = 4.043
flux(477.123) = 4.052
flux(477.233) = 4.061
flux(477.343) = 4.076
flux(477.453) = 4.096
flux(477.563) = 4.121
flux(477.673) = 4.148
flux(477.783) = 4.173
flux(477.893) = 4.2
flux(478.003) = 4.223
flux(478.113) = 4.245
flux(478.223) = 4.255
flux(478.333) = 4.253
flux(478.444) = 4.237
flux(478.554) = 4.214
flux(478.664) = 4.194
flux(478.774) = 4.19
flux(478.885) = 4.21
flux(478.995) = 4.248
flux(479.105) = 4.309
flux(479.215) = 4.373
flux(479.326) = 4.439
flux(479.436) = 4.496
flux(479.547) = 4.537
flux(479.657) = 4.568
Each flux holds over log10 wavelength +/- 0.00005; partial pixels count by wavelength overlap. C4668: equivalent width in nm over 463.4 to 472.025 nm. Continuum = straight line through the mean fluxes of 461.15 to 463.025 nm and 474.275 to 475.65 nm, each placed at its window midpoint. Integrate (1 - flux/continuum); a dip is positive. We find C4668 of 0.67 nm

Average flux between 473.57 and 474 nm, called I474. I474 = 4.29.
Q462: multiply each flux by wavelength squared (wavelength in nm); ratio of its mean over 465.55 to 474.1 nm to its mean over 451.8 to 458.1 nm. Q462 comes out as 1.10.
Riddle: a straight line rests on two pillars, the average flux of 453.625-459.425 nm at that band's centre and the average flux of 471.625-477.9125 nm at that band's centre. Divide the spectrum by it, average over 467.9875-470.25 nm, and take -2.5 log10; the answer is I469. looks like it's 0.04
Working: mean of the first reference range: 3.99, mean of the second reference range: 4.21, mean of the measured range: 4.01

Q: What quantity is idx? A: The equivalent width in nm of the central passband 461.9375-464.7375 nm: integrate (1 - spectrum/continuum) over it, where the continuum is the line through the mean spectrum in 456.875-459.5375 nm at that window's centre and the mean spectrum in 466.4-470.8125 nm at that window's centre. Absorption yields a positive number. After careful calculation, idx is -0.15 nm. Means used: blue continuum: 4.05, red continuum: 3.91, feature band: 4.19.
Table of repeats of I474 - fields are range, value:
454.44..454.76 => 3.81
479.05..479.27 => 4.35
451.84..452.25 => 4.09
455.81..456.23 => 4.16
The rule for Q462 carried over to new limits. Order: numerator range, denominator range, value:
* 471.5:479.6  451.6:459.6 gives 1.17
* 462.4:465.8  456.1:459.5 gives 1.05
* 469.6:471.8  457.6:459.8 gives 1.05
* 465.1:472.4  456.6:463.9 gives 1.01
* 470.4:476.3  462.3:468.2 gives 1.07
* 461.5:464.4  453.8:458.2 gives 1.09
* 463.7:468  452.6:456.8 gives 1.08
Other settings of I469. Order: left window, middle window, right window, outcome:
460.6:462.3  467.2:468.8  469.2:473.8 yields 0.05 mag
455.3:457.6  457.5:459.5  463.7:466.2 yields 0.03 mag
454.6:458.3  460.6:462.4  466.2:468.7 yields -0.08 mag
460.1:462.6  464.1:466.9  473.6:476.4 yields 0.06 mag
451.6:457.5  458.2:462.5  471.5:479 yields -0.03 mag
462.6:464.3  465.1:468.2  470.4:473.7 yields 0.05 mag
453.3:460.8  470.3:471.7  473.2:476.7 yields 0.05 mag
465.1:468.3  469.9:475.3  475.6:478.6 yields -0.03 mag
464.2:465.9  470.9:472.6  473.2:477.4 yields -0.01 mag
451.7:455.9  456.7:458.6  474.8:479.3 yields -0.06 mag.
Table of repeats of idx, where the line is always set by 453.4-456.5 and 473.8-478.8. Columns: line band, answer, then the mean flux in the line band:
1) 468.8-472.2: 0.07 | 4.05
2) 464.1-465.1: 0.01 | 4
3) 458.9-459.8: 0.01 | 3.93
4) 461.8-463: -0.11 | 4.39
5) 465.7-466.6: -0.02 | 4.15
